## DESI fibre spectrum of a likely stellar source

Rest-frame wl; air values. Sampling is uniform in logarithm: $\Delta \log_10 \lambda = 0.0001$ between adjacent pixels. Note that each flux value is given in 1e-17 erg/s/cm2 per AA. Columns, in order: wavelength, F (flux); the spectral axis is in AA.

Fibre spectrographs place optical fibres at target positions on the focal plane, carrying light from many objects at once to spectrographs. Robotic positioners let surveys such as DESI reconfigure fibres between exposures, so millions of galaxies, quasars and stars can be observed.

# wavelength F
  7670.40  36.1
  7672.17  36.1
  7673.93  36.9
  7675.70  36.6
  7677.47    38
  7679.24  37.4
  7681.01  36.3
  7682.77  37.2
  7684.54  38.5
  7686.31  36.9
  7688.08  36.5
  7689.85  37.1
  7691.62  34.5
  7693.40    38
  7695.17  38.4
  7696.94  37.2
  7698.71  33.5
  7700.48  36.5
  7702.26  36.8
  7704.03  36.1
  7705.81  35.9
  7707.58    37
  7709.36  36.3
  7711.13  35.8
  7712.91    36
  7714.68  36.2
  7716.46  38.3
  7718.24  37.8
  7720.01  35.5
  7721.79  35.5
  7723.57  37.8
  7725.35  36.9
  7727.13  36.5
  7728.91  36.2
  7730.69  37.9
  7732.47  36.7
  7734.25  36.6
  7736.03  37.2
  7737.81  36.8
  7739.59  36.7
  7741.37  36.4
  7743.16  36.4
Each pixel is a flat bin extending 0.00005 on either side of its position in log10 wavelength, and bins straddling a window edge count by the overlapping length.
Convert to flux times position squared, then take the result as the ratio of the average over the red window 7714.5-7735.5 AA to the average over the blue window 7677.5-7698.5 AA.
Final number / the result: 1.00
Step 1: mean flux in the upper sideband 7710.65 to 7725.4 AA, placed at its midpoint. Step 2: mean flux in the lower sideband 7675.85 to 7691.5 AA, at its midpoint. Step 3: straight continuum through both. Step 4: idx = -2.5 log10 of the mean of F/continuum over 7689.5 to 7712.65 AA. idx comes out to 0.02 mag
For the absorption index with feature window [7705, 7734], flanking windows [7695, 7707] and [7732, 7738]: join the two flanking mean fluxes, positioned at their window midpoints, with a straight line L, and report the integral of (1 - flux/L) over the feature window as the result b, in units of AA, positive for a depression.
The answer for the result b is -0.1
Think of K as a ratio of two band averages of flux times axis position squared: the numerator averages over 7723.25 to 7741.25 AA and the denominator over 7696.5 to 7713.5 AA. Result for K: 1.03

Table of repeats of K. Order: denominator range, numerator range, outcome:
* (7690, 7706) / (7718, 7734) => 1.02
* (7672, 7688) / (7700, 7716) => 0.99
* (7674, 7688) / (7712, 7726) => 1.00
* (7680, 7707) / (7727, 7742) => 1.02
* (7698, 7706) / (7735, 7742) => 1.04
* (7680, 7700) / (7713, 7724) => 1.01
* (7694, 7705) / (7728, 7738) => 1.02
